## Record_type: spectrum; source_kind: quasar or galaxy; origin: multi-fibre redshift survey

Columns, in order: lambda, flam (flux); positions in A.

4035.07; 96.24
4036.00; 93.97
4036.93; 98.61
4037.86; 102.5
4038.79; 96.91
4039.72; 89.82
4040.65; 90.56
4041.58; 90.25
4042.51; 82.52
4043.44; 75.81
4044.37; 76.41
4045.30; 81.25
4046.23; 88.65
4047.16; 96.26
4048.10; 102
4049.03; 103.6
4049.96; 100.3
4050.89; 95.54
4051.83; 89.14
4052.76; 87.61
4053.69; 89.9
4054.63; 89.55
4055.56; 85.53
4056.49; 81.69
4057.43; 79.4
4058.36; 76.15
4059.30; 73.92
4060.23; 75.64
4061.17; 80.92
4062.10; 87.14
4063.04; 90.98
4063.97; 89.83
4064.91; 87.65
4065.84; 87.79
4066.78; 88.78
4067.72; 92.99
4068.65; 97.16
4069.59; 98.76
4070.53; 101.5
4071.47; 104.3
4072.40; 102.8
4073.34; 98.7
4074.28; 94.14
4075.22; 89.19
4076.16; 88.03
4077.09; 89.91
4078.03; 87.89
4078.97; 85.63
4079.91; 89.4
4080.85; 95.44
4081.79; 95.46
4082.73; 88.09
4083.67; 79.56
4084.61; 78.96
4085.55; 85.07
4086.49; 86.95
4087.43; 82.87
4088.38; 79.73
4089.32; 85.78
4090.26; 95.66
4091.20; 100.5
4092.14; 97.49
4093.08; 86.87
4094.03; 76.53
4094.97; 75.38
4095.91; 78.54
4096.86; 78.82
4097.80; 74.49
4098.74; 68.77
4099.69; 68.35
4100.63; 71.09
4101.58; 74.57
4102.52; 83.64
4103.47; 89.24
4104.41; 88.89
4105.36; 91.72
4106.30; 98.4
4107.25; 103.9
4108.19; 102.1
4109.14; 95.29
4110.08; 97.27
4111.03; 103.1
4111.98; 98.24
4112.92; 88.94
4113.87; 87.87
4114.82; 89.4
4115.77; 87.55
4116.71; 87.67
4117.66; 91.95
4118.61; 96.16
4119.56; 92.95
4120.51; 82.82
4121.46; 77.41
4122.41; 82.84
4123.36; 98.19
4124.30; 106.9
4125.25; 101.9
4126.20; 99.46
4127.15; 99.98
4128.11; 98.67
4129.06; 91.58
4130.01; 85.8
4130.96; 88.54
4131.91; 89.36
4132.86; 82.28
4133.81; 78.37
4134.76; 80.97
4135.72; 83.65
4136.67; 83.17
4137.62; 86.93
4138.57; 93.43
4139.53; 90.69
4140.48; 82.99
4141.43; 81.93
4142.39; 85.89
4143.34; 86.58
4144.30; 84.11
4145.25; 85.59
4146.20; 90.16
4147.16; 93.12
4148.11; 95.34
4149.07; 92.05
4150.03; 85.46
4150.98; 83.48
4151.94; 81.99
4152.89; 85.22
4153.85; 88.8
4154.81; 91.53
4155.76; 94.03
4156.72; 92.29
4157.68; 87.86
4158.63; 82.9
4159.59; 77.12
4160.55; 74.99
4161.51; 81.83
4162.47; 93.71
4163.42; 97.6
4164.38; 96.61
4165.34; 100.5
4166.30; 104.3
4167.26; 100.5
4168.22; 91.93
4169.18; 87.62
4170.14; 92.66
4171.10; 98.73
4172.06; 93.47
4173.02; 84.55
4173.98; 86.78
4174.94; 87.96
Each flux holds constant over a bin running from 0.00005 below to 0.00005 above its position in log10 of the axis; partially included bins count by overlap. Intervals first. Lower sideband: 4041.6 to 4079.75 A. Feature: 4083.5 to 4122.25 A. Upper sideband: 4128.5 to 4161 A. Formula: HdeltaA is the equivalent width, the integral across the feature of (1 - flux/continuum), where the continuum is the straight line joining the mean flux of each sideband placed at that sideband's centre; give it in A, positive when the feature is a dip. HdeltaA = 0.5 A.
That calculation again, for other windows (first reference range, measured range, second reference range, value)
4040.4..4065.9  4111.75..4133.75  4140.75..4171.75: -0.6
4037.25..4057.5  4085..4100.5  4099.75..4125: 1.4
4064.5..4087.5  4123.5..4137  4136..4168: -0.2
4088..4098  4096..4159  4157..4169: -0.5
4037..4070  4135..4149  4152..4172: 0.5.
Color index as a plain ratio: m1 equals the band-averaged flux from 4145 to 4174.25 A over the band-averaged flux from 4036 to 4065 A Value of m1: 1.02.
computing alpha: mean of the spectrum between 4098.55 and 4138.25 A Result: 89.6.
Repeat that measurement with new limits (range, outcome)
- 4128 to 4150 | 87.2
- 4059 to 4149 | 88.8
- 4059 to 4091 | 89.5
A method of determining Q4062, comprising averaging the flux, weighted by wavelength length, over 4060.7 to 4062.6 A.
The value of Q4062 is 84.1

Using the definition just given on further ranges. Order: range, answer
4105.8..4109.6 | 99.9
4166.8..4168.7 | 96.1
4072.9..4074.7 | 96.3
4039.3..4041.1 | 90.2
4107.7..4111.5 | 99.6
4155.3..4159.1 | 89.3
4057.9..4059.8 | 75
